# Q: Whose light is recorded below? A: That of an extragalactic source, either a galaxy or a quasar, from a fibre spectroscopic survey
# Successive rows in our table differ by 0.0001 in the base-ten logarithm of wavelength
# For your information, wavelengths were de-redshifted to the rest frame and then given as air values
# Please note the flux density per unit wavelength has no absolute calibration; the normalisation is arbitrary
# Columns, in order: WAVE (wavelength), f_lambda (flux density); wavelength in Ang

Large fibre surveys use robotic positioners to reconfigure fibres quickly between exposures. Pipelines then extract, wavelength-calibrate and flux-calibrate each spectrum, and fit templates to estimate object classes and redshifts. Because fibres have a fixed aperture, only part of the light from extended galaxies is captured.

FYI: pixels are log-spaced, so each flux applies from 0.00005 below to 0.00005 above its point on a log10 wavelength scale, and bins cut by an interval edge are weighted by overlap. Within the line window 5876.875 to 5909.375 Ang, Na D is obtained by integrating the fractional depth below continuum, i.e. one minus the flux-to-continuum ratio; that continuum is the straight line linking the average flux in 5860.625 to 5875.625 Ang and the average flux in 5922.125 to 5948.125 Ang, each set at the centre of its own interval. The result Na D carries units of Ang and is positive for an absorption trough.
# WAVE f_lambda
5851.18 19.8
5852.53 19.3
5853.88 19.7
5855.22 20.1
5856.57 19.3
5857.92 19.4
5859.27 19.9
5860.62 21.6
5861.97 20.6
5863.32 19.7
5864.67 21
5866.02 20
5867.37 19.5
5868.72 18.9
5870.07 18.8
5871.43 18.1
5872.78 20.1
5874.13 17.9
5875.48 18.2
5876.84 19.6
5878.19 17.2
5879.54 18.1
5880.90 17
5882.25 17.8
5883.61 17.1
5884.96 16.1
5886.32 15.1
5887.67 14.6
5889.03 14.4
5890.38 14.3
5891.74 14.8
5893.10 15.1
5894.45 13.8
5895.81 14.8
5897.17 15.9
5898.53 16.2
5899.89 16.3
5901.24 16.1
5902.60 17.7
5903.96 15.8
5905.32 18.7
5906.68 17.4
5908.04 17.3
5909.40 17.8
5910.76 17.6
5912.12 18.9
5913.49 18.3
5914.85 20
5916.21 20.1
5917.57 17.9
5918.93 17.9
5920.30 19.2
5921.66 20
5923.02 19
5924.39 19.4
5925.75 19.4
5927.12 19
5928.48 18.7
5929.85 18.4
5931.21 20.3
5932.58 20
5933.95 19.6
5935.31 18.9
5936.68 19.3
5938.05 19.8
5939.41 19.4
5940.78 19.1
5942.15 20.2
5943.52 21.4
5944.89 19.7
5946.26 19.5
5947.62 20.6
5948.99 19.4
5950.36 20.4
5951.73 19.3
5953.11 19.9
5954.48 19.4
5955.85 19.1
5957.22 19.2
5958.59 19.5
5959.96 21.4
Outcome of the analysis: 5.43 Ang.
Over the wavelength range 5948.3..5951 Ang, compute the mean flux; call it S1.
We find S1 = 19.9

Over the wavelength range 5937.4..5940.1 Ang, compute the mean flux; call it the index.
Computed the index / 19.6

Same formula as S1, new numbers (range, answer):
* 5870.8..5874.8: 18.7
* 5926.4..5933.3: 19.3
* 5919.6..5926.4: 19.4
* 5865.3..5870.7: 19.3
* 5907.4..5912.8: 17.9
